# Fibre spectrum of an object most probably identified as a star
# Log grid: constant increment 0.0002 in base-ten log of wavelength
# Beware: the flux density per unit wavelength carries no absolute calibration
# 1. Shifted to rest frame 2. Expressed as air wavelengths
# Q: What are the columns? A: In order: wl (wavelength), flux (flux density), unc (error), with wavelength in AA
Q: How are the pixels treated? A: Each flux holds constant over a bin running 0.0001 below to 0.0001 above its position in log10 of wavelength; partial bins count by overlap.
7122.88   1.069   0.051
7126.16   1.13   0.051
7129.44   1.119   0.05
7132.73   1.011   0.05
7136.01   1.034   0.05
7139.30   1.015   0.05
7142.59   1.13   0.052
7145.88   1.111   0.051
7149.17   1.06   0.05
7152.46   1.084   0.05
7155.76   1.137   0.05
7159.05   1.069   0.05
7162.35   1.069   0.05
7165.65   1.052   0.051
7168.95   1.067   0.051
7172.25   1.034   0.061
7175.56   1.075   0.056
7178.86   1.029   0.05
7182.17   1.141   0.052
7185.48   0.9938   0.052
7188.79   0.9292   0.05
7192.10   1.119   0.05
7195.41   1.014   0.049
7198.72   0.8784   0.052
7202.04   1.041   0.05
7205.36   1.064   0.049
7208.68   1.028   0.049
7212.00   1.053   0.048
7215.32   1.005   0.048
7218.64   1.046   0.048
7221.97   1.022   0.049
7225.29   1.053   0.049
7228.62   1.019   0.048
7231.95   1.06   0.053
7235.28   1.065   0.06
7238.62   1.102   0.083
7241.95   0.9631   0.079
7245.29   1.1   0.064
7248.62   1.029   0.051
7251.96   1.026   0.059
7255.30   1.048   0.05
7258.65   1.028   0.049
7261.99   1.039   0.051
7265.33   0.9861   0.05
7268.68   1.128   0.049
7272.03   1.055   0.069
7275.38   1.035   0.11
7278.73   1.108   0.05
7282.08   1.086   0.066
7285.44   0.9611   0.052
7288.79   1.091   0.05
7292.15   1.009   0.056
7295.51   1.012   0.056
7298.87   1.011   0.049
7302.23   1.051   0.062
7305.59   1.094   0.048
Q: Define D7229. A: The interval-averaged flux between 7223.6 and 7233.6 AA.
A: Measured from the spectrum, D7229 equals 1.04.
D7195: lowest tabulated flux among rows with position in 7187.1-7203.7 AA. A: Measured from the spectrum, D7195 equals 0.8784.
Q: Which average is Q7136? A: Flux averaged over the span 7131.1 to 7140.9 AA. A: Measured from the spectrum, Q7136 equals 1.02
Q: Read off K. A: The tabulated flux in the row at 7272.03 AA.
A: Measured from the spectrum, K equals 1.055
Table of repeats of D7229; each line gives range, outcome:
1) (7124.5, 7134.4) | 1.09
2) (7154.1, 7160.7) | 1.1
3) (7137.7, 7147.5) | 1.09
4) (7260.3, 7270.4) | 1.05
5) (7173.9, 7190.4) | 1.03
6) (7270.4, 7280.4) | 1.07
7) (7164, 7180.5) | 1.05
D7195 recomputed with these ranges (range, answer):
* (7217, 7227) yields 1.022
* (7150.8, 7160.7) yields 1.069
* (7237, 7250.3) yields 0.9631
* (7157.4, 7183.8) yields 1.029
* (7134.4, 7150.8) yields 1.015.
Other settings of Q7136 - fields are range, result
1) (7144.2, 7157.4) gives 1.1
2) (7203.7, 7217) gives 1.04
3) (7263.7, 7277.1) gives 1.05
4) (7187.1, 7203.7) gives 0.996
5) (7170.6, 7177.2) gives 1.05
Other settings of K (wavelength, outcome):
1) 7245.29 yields 1.1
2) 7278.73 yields 1.108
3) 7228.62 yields 1.019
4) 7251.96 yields 1.026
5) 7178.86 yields 1.029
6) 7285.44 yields 0.9611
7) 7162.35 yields 1.069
